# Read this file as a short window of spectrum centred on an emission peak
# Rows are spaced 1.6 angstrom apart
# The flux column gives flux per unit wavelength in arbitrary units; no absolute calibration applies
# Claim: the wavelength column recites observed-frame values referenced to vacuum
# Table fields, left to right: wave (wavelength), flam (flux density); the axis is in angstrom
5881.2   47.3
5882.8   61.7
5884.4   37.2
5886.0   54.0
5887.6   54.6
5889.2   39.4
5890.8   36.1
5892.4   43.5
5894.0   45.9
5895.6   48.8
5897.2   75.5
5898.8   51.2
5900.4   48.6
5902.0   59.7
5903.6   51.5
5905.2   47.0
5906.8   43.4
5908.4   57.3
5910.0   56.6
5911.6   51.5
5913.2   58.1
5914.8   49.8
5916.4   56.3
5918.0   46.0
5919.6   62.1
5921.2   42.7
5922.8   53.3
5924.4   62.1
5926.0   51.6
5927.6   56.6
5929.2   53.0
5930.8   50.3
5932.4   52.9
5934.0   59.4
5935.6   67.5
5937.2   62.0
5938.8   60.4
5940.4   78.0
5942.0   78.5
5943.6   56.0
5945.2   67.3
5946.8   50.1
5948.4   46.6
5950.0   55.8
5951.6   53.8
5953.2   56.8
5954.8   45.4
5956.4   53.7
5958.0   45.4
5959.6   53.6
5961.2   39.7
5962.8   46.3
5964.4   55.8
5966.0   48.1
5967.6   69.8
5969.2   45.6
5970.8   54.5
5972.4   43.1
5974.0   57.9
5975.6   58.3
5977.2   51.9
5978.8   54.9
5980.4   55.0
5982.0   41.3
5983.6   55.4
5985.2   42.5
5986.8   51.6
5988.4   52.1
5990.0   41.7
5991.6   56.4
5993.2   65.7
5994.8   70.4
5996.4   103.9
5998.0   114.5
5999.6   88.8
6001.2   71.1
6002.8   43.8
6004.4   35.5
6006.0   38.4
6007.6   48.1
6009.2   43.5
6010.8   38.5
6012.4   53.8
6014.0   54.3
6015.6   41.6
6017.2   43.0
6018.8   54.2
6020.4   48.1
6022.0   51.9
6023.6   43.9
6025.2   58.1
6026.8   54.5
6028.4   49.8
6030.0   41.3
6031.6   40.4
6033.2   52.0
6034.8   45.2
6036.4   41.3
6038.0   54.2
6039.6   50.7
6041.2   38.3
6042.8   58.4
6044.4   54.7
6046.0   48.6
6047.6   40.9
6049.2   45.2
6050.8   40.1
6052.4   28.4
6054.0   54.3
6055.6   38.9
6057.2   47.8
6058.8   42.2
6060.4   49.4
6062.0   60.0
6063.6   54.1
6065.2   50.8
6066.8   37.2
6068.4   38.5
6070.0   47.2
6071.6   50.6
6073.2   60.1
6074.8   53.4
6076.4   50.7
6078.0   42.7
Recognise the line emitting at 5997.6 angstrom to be [O III]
